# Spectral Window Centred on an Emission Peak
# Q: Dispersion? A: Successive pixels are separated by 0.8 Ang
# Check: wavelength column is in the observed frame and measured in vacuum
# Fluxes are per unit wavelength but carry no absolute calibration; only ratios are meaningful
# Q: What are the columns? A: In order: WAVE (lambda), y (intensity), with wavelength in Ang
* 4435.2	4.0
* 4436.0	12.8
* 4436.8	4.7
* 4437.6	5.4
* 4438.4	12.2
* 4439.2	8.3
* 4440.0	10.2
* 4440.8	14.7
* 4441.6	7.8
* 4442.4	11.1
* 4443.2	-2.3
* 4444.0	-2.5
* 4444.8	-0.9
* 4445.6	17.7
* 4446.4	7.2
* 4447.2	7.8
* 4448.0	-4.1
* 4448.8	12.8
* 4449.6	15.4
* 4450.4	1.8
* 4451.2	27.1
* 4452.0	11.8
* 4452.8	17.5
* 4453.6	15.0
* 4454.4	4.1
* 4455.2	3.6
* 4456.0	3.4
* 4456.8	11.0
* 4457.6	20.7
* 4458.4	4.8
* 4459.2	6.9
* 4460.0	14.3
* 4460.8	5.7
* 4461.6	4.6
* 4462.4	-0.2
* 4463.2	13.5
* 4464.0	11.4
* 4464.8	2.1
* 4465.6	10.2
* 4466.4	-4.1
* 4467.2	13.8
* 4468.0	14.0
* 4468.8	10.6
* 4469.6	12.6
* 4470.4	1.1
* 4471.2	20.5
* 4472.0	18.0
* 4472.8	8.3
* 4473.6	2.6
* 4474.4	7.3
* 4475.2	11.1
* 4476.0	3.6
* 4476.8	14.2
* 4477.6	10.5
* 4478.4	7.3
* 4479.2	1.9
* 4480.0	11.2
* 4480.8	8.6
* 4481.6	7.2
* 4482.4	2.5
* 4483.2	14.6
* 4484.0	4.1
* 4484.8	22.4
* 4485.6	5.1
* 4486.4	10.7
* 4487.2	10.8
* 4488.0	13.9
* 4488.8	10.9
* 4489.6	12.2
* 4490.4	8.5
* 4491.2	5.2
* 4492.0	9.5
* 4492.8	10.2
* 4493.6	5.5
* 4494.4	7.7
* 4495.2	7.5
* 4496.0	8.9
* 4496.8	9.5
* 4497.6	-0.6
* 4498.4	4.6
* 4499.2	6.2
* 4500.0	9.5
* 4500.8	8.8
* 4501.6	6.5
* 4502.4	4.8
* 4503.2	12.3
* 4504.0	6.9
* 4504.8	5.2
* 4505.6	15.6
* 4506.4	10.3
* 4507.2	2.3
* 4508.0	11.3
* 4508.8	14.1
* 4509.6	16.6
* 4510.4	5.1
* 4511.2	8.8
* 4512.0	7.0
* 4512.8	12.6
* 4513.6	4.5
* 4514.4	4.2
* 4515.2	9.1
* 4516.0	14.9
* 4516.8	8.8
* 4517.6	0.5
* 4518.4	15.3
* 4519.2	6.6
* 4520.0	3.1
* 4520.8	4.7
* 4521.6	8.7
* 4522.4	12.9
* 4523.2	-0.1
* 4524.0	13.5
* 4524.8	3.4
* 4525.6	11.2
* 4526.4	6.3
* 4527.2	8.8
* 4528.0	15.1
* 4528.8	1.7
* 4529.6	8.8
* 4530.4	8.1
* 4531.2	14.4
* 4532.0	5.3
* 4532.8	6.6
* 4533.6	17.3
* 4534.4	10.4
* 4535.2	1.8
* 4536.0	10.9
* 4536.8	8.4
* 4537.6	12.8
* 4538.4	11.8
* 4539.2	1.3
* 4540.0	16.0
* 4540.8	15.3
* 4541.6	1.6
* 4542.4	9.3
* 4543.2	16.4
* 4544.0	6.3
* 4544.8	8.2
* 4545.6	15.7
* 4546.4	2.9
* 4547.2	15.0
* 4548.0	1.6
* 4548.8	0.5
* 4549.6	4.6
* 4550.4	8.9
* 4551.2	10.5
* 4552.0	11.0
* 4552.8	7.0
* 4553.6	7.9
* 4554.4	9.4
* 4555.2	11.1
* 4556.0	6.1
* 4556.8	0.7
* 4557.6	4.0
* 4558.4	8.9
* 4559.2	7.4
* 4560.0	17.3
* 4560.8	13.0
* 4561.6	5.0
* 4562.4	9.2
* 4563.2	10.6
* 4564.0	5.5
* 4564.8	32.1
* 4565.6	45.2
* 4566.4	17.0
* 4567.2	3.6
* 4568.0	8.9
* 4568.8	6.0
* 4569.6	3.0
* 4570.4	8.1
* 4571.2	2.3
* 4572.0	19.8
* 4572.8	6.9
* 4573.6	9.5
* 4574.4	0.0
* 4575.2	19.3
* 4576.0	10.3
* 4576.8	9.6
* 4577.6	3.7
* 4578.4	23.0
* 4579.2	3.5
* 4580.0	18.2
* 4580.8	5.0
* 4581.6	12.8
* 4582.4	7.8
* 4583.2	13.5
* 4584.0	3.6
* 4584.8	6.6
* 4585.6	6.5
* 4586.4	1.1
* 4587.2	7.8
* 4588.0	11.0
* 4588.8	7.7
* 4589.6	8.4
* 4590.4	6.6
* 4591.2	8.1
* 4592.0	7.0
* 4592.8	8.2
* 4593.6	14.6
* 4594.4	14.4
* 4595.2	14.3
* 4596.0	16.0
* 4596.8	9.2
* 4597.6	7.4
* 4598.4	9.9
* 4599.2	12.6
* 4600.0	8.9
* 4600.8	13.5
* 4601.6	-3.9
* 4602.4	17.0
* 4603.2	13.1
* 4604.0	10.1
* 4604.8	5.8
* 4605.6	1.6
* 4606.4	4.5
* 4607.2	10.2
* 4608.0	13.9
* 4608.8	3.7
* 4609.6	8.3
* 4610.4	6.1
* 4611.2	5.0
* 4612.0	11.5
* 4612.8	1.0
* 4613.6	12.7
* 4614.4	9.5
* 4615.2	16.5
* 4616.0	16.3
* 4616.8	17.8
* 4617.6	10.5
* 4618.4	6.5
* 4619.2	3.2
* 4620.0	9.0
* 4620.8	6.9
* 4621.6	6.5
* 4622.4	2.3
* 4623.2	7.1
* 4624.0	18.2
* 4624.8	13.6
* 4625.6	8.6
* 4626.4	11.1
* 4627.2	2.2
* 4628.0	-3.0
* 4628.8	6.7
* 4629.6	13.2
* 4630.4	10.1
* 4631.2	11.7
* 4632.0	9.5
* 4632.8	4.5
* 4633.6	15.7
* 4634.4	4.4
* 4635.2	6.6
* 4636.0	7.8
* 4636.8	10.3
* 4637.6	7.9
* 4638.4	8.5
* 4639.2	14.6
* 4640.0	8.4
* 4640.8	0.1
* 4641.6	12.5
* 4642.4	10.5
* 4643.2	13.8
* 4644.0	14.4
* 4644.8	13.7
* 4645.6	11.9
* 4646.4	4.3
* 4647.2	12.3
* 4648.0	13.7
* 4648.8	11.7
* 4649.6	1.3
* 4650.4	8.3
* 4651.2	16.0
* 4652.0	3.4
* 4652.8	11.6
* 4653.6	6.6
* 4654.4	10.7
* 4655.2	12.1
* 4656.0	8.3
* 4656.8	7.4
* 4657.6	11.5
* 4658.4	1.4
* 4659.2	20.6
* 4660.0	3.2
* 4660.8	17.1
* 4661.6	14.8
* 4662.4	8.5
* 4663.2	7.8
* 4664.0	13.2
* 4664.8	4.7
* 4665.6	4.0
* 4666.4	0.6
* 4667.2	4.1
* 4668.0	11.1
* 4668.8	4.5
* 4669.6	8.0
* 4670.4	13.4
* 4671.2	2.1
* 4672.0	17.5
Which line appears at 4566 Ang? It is Hgamma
